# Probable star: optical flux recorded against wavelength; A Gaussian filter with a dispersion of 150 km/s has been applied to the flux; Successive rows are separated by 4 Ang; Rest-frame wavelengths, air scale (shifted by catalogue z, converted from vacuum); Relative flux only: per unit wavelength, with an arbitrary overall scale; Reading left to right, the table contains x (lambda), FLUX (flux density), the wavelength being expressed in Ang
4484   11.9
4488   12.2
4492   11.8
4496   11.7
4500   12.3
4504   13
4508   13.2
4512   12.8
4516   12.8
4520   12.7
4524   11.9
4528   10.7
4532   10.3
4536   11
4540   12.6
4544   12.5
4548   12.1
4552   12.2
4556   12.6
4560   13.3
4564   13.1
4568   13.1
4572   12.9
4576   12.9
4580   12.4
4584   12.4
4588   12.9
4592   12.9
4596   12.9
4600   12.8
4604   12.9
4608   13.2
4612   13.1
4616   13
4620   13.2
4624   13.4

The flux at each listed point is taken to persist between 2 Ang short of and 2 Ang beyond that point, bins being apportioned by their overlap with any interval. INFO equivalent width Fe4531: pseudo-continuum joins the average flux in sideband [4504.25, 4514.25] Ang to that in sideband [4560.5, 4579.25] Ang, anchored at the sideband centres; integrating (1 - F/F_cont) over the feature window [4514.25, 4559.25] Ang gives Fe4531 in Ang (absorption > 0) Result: 3.5 Ang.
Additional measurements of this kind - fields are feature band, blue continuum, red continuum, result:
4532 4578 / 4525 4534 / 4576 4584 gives -3.46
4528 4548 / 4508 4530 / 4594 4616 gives 1.40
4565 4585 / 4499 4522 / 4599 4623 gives 0.31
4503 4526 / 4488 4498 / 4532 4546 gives -1.77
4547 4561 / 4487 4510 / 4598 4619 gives 0.18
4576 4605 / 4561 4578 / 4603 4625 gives 0.72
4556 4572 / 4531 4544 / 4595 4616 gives -1.25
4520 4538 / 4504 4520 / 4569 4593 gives 2.38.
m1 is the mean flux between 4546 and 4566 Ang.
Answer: 12.7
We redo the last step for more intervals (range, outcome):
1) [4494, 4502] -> 12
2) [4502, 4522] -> 12.9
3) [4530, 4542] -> 11.3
